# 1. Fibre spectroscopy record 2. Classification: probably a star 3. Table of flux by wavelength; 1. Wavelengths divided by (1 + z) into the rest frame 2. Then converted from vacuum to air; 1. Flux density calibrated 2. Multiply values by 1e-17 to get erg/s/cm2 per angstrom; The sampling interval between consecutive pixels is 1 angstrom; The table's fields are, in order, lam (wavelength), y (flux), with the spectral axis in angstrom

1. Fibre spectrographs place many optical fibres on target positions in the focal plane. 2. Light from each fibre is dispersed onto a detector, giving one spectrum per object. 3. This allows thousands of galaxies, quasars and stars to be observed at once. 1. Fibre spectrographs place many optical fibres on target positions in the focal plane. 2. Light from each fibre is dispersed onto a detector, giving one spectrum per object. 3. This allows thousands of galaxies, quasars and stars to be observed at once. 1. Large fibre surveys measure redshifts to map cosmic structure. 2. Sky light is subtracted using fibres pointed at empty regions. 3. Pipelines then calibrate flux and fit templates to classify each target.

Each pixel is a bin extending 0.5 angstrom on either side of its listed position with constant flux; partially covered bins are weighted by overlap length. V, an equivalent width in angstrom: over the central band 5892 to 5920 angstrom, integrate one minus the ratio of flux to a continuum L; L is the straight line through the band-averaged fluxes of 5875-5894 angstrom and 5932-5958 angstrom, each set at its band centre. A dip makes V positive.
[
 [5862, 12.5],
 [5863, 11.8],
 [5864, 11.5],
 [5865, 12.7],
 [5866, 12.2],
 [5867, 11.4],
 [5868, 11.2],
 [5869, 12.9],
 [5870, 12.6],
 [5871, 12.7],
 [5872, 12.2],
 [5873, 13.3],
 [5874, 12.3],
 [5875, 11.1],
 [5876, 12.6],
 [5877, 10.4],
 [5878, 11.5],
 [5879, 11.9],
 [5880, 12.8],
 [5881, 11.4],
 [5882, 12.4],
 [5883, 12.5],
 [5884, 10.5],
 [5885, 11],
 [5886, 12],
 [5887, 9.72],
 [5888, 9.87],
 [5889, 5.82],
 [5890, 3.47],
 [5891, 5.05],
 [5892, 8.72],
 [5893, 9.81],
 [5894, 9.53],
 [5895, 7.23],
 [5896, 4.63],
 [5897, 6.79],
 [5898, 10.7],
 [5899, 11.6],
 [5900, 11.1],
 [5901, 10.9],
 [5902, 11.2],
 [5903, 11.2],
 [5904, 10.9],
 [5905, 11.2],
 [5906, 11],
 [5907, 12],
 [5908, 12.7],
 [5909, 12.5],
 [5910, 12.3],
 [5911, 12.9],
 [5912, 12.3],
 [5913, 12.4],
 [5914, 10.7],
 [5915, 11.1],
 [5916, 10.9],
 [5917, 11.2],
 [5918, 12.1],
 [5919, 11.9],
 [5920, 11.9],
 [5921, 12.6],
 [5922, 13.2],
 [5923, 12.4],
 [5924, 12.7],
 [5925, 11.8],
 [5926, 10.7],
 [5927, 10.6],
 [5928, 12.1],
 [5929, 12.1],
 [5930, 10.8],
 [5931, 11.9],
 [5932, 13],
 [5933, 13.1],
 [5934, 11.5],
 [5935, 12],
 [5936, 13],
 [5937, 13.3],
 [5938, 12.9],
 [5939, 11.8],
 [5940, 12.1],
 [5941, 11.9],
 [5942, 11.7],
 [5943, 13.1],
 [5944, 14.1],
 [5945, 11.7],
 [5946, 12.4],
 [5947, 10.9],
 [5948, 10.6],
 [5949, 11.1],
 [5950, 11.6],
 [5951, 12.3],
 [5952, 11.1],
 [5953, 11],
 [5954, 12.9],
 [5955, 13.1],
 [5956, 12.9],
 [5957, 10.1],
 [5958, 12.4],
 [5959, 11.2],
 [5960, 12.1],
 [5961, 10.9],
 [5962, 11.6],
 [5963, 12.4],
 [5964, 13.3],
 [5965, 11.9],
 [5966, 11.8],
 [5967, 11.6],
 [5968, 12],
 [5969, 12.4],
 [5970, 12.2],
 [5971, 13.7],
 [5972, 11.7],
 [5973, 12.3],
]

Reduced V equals 0.0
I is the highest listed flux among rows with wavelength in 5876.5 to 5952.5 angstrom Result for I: 14.1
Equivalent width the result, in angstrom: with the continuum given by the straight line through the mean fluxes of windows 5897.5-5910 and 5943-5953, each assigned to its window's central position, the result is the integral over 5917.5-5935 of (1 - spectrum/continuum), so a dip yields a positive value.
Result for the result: -0.6 angstrom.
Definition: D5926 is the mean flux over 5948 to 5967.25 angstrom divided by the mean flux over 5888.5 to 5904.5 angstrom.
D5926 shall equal 1.36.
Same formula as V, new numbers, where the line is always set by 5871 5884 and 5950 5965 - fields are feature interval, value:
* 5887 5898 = 4.23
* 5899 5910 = 0.43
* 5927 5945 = -0.53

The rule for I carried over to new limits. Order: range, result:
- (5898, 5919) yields 12.9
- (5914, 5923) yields 13.2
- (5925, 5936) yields 13.1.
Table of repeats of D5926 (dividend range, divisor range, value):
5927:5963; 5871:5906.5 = 1.17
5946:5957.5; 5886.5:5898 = 1.56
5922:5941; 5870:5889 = 1.05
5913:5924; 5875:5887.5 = 1.03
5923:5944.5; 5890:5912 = 1.21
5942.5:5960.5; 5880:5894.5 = 1.25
